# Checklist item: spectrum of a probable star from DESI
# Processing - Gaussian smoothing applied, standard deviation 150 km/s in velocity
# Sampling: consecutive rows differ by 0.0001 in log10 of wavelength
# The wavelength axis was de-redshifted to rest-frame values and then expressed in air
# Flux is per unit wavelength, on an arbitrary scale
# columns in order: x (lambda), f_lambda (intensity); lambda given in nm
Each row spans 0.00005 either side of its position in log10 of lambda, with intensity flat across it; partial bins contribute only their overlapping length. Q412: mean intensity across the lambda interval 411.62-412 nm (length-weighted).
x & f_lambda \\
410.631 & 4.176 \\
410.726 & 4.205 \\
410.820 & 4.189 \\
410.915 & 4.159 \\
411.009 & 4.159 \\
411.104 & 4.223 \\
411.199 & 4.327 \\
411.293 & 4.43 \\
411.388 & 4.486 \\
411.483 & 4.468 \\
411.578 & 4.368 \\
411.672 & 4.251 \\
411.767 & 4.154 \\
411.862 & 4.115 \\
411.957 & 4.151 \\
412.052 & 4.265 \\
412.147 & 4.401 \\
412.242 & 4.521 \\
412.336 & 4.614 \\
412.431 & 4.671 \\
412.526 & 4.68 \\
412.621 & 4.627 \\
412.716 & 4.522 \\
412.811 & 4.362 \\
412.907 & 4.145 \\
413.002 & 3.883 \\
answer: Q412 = 4.17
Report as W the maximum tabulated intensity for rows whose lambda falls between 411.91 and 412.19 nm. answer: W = 4.401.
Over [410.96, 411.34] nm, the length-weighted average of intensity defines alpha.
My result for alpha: 4.29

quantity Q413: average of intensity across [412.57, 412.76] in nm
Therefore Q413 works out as 4.58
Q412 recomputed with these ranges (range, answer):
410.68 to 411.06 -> 4.18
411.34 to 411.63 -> 4.44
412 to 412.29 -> 4.4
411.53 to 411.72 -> 4.32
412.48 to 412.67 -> 4.65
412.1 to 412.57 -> 4.58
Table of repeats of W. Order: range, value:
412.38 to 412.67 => 4.68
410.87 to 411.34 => 4.43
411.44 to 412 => 4.468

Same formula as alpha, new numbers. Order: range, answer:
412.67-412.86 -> 4.42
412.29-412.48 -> 4.64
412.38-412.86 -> 4.56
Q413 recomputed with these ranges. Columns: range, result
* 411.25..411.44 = 4.45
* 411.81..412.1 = 4.17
